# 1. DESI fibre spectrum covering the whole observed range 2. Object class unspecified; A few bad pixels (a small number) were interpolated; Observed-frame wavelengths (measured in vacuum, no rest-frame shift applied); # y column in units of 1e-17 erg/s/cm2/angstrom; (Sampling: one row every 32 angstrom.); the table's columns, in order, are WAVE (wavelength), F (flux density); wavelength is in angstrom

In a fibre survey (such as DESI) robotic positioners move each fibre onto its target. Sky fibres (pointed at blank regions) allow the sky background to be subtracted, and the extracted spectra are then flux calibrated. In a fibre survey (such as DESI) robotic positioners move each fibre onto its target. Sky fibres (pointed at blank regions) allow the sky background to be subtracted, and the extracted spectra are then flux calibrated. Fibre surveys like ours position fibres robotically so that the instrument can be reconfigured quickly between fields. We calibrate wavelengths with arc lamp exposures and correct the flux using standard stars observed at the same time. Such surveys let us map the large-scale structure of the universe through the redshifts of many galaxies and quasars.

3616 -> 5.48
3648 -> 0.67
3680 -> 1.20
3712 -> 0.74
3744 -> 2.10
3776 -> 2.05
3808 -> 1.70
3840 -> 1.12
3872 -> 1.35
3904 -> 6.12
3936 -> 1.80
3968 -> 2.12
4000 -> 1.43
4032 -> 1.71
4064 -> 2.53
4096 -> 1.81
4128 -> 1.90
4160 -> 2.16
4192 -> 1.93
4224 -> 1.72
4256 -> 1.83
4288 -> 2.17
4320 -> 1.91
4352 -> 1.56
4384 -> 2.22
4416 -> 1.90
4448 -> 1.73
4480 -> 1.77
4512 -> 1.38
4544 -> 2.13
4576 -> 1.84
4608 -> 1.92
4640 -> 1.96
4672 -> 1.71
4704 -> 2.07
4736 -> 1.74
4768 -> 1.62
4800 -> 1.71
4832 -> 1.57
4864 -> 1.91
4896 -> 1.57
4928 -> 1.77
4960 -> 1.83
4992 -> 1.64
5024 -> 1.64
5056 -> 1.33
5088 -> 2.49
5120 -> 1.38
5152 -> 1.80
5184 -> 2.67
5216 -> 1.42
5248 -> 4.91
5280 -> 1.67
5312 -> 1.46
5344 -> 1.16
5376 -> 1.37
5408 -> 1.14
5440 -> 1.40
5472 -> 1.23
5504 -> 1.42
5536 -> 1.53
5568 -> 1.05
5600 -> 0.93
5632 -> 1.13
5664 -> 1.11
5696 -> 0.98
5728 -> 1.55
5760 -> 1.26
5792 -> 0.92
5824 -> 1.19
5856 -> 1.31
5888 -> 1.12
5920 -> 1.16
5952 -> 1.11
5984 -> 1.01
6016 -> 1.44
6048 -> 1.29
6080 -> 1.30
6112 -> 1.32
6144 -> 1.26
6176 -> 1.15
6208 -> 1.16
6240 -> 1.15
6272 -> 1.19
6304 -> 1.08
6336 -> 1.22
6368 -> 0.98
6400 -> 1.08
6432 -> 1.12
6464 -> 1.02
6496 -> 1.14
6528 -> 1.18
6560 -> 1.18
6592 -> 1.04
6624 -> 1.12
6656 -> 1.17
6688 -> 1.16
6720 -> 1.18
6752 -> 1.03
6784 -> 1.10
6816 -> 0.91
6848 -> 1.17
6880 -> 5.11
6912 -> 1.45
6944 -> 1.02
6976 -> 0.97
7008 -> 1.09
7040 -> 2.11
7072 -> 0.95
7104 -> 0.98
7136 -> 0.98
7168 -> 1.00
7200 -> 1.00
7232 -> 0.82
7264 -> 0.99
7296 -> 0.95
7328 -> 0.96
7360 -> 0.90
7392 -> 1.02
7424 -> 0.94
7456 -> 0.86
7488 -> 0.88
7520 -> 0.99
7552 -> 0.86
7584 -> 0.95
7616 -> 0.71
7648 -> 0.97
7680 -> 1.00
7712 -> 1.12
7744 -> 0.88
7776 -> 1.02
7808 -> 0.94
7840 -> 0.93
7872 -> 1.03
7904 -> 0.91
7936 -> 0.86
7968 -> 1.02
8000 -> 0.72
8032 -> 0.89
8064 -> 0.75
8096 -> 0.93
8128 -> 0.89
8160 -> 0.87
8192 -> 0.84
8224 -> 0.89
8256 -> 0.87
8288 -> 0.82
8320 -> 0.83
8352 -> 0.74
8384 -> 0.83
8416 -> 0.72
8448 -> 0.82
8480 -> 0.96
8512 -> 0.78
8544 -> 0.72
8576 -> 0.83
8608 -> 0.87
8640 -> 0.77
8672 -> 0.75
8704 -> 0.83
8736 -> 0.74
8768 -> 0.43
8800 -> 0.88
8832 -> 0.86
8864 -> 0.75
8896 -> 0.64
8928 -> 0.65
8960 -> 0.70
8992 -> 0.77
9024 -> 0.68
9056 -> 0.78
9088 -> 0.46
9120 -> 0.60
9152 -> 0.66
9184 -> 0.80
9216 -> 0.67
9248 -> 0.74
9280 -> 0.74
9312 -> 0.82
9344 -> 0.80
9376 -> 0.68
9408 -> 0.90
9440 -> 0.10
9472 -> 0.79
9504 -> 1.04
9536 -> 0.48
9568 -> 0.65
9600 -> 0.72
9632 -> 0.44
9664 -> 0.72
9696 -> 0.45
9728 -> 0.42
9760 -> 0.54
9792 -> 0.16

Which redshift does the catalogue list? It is 0.05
